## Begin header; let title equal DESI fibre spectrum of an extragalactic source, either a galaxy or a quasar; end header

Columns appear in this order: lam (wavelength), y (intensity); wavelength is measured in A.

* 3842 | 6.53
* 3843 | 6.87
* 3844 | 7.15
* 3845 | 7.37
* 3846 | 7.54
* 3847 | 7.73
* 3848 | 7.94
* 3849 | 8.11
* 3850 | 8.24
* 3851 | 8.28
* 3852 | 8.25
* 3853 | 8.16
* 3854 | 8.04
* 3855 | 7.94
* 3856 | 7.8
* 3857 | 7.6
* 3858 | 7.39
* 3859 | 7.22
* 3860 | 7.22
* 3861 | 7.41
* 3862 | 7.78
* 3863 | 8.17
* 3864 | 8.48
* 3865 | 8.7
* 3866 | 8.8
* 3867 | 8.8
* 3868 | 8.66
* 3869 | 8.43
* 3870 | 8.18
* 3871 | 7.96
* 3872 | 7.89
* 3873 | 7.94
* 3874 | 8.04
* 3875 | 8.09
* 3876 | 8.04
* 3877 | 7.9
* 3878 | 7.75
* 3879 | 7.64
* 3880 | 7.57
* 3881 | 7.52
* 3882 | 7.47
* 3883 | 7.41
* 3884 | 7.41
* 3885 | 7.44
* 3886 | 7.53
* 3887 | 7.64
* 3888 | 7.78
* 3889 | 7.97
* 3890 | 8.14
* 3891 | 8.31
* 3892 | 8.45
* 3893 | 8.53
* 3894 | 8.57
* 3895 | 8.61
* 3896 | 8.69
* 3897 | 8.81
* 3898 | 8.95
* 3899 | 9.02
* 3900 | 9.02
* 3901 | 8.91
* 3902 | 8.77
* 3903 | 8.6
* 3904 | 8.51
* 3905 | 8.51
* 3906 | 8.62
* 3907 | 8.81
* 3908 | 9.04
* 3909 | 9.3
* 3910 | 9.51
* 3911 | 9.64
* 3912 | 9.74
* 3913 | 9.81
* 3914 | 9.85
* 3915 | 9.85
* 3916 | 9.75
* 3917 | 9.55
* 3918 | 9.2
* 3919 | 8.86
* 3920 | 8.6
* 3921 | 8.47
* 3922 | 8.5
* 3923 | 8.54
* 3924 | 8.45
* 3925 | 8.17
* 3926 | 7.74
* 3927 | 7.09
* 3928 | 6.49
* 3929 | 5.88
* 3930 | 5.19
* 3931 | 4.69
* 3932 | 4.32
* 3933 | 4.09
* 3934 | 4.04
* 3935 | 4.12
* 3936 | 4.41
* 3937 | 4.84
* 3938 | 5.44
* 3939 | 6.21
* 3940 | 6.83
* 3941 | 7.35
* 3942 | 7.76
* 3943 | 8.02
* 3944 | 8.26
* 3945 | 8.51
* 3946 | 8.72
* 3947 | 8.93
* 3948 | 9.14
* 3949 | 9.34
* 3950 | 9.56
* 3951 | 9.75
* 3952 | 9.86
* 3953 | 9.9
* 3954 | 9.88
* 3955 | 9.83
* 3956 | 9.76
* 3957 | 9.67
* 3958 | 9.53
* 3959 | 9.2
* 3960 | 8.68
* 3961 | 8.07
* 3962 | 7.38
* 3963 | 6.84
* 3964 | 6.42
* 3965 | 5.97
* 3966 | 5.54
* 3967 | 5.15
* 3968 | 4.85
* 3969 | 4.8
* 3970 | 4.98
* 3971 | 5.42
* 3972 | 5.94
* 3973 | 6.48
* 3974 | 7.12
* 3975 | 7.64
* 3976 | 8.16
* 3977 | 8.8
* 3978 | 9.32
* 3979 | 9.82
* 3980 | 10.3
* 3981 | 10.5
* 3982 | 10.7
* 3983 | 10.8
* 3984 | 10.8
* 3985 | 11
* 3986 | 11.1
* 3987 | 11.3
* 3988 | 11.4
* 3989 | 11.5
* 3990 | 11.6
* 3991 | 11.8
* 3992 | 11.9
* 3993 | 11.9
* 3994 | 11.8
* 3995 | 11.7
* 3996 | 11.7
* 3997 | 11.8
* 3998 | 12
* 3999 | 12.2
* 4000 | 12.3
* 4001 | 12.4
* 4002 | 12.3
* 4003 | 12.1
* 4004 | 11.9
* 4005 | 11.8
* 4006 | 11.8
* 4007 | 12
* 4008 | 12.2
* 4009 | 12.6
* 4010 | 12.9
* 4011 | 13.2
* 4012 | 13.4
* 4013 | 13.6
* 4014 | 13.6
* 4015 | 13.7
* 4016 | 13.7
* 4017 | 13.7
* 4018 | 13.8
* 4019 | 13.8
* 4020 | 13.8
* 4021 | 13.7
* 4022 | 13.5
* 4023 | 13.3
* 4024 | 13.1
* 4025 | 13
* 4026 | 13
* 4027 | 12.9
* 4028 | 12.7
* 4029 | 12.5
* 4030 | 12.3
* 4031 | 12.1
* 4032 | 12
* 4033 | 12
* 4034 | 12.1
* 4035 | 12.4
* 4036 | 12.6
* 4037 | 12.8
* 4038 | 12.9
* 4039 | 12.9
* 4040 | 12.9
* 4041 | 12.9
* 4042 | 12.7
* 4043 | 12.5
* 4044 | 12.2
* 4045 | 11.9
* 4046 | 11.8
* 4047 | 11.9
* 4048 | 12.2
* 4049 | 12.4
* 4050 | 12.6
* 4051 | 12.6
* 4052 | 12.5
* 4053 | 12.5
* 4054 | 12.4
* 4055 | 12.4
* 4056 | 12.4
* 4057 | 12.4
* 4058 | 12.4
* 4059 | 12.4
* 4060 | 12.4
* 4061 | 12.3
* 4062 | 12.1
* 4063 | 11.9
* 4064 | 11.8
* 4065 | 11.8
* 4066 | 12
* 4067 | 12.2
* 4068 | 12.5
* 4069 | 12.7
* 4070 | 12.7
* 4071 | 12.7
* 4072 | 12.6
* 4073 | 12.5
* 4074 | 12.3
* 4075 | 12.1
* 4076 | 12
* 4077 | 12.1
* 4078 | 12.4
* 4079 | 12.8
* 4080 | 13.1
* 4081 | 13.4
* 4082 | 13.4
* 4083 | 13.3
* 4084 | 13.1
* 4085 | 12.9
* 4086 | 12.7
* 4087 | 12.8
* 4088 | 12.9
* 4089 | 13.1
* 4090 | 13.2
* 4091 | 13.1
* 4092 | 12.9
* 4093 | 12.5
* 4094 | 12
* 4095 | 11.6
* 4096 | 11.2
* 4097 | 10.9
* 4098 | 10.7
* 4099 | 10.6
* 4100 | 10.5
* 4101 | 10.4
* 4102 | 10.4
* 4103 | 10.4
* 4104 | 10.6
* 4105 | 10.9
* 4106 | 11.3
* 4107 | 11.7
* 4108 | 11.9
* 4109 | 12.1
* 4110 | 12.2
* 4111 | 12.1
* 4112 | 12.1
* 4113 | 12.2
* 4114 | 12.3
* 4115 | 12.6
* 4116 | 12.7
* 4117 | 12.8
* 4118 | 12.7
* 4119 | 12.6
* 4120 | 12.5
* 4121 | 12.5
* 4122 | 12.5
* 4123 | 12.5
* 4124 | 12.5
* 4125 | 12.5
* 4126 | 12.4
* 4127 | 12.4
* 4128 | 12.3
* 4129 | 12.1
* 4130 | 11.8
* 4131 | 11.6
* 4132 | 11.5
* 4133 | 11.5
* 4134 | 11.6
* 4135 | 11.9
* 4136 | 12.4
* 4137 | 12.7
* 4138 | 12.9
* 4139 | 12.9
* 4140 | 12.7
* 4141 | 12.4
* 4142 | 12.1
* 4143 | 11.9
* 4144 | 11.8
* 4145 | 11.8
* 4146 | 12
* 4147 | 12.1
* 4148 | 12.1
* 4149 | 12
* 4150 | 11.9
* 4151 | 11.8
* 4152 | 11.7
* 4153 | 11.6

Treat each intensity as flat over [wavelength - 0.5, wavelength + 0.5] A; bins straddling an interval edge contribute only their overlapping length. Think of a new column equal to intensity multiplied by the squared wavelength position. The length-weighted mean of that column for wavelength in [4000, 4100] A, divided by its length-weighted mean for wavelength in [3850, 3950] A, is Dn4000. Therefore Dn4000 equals 1.70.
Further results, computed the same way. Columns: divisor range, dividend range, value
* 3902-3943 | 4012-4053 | 1.78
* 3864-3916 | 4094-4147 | 1.58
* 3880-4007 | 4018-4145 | 1.52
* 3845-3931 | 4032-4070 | 1.63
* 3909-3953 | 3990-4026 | 1.69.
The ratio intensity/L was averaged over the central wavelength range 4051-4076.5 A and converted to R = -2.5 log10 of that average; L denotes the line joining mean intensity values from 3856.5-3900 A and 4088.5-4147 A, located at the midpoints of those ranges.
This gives -0.11 mag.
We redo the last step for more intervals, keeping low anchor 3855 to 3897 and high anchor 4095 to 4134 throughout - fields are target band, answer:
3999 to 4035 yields -0.24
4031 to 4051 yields -0.17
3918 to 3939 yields 0.34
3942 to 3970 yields 0.14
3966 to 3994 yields 0.07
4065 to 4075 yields -0.12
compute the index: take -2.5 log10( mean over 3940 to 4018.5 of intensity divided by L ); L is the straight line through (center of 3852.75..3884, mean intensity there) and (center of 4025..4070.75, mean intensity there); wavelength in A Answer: 0.08 mag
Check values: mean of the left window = 7.93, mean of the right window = 12.4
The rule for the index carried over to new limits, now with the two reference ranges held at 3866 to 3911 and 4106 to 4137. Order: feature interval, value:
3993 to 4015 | -0.20 mag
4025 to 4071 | -0.13 mag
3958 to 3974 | 0.42 mag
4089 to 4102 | 0.01 mag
